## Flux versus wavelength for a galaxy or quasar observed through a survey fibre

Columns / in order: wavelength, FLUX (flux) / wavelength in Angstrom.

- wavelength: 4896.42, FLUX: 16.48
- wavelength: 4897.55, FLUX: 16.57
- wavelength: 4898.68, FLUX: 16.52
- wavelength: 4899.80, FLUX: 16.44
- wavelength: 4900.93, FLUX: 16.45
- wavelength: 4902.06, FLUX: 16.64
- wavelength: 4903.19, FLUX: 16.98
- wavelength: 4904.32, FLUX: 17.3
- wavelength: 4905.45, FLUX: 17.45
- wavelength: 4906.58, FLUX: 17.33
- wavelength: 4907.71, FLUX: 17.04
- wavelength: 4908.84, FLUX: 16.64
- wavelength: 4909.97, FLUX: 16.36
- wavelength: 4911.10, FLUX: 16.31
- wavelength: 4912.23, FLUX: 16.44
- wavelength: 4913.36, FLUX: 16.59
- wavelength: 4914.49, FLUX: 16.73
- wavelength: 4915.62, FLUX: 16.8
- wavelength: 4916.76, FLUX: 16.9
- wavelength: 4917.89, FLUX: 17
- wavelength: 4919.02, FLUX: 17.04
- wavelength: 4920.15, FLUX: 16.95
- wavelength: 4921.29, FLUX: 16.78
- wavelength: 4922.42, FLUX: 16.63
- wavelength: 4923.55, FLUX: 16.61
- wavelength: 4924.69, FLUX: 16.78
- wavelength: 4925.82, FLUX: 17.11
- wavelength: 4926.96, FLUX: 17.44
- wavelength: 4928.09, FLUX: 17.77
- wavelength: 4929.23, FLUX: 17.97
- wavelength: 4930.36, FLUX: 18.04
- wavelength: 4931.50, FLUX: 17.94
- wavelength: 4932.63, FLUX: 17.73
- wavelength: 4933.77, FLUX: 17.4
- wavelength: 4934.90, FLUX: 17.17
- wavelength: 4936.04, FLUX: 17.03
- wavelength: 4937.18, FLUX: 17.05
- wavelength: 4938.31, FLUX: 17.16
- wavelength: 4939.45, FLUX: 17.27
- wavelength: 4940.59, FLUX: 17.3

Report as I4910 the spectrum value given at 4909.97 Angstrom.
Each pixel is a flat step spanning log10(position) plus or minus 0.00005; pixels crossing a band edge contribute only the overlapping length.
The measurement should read 16.36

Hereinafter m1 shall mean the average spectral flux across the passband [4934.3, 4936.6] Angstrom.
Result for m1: 17.1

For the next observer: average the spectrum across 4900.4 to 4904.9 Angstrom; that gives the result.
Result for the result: 16.8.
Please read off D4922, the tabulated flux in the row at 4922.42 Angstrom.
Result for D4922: 16.63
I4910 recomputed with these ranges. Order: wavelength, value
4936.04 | 17.03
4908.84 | 16.64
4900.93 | 16.45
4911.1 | 16.31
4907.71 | 17.04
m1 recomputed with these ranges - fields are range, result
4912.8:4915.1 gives 16.7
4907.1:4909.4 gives 16.9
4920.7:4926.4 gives 16.8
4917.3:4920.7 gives 17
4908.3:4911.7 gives 16.4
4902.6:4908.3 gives 17.2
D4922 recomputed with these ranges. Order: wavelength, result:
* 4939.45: 17.27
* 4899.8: 16.44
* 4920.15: 16.95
